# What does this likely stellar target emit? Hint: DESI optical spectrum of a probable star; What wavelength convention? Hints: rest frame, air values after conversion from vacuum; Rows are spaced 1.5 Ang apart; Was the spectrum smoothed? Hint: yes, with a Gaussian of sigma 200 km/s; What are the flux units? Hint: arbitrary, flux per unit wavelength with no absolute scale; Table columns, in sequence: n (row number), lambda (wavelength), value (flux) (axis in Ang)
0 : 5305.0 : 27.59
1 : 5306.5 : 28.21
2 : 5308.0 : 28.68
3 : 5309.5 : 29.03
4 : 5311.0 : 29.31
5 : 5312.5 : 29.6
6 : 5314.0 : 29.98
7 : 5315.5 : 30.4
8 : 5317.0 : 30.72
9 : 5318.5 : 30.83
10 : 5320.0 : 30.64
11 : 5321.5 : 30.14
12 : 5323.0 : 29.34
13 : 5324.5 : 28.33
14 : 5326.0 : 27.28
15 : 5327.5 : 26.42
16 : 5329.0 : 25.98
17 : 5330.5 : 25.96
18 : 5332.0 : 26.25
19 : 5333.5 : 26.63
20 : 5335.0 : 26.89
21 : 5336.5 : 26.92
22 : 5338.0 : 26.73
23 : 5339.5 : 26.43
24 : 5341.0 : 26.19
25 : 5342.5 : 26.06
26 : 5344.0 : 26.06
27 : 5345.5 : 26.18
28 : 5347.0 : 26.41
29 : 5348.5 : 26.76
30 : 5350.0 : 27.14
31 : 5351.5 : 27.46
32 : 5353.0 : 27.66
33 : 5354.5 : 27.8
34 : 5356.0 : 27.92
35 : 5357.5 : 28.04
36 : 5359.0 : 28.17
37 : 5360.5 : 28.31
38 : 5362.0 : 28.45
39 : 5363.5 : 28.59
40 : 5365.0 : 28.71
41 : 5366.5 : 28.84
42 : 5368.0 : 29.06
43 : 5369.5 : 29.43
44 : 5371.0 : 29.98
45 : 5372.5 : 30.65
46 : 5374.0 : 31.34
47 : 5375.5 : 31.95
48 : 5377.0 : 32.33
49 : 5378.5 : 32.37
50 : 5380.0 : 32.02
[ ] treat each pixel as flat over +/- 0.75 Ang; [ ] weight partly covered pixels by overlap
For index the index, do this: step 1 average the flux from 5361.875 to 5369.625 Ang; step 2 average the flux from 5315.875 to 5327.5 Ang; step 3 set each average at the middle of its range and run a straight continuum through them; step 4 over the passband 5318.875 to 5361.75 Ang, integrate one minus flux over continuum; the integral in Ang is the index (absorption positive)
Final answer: 2.7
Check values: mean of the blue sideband 29.4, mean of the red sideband 28.8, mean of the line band 27.3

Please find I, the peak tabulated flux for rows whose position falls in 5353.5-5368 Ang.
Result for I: 29.06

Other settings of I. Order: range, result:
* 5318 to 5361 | 30.83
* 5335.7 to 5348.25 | 26.92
